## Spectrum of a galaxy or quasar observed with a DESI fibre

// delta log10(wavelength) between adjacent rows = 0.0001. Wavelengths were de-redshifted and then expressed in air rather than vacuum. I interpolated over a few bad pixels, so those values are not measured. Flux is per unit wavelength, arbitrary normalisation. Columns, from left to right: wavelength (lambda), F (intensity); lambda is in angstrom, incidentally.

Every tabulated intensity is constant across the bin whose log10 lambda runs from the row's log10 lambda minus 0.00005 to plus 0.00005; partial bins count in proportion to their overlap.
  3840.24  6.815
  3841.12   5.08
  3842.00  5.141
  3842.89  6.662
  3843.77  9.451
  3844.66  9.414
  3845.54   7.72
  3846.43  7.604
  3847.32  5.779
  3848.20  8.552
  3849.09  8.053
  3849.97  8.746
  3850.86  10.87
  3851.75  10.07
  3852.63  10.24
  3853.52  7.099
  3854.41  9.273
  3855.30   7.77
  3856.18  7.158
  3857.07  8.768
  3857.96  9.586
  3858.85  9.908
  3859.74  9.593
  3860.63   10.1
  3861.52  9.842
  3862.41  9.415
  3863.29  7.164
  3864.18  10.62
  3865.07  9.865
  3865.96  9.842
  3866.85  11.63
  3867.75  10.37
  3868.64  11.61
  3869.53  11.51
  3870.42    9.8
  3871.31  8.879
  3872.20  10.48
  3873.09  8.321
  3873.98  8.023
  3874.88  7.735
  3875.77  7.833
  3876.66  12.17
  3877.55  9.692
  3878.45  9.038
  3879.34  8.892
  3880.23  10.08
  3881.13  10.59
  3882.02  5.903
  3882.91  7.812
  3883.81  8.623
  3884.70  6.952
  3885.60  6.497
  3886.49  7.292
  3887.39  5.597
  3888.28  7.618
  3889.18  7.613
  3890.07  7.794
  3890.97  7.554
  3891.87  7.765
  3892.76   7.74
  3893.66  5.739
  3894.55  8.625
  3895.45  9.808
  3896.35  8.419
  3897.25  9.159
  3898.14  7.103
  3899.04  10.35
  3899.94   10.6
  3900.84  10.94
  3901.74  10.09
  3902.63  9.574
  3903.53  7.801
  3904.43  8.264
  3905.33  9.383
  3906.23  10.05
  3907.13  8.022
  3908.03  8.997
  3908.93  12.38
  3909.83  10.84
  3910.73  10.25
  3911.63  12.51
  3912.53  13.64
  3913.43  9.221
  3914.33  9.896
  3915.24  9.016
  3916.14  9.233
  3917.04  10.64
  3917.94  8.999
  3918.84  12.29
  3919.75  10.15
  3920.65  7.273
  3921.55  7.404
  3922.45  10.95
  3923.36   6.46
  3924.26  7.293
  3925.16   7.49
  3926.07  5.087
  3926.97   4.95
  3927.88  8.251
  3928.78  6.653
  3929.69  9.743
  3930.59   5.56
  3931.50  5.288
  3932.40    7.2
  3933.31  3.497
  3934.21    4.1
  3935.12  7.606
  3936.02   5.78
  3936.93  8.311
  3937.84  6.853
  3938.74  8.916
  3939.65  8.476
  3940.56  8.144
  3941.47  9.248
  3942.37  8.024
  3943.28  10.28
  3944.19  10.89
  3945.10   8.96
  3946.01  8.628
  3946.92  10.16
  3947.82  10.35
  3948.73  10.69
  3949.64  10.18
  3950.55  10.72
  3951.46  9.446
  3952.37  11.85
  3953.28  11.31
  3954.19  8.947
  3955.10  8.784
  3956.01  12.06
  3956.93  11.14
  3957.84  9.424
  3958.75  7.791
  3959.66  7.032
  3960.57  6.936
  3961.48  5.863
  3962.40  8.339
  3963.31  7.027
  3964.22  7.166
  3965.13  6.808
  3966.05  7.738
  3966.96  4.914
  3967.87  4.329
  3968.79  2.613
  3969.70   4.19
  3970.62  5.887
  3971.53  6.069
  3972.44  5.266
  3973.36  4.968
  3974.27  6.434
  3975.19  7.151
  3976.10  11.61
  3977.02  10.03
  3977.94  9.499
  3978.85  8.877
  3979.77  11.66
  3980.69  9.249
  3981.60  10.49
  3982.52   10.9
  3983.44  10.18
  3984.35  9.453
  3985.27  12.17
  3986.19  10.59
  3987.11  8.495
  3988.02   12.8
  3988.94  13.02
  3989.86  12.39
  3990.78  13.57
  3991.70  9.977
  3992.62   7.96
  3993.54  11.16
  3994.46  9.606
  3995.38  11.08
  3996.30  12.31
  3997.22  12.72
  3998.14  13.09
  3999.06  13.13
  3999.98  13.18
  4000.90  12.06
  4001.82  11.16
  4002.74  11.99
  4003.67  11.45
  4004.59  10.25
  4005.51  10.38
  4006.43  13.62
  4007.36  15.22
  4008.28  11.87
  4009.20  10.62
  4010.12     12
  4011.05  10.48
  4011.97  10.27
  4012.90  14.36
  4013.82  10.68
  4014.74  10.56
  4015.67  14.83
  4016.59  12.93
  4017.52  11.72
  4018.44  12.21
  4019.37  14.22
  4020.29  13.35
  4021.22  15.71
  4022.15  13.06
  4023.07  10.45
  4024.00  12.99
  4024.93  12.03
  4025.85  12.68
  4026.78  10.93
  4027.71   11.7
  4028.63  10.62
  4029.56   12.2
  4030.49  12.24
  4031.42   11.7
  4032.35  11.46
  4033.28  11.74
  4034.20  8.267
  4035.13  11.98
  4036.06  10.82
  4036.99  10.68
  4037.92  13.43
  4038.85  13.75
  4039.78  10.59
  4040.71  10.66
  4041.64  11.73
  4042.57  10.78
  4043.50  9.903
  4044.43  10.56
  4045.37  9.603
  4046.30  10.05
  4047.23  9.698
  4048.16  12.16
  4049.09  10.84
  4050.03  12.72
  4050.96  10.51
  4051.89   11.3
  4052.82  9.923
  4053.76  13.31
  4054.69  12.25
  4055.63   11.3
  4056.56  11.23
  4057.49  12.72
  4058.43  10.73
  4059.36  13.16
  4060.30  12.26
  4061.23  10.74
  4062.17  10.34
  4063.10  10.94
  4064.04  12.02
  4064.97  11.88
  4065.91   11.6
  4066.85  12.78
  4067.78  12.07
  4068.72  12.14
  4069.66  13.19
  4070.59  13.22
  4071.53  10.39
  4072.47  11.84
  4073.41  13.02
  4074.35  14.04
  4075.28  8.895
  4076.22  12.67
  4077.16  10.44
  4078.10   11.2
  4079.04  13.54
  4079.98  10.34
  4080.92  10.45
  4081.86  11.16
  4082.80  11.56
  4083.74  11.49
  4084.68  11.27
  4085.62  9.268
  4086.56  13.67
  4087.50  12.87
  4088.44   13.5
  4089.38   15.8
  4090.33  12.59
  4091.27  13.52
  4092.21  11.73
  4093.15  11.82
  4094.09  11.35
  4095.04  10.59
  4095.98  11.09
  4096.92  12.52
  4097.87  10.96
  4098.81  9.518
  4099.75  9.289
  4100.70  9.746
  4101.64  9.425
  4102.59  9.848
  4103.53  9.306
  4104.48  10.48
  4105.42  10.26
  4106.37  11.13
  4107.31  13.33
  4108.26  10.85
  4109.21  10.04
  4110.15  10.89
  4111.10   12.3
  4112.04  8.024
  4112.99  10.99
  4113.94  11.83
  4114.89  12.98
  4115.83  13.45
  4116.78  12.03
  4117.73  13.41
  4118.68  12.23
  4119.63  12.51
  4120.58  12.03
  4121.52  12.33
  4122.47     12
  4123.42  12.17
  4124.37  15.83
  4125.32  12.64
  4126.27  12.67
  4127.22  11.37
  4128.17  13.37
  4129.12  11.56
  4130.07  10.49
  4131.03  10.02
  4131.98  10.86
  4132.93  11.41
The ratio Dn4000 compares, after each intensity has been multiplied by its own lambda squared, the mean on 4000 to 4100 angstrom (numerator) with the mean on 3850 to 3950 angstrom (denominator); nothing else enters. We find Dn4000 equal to 1.4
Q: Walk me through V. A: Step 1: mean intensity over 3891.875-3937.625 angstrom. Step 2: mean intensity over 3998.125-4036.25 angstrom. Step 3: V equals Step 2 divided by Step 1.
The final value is 1.4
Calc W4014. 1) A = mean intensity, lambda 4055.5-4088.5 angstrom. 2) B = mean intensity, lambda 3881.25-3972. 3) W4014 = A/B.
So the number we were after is 1.41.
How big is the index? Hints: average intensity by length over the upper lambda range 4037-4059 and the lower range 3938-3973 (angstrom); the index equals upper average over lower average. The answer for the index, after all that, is 1.37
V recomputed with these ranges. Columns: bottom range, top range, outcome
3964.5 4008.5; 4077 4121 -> 1.16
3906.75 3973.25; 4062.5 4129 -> 1.42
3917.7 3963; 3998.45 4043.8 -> 1.42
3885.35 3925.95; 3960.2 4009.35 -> 1.07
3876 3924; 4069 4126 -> 1.29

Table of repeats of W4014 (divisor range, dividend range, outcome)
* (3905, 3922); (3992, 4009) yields 1.17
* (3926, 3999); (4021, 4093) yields 1.34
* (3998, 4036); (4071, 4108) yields 0.95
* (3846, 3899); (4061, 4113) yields 1.31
